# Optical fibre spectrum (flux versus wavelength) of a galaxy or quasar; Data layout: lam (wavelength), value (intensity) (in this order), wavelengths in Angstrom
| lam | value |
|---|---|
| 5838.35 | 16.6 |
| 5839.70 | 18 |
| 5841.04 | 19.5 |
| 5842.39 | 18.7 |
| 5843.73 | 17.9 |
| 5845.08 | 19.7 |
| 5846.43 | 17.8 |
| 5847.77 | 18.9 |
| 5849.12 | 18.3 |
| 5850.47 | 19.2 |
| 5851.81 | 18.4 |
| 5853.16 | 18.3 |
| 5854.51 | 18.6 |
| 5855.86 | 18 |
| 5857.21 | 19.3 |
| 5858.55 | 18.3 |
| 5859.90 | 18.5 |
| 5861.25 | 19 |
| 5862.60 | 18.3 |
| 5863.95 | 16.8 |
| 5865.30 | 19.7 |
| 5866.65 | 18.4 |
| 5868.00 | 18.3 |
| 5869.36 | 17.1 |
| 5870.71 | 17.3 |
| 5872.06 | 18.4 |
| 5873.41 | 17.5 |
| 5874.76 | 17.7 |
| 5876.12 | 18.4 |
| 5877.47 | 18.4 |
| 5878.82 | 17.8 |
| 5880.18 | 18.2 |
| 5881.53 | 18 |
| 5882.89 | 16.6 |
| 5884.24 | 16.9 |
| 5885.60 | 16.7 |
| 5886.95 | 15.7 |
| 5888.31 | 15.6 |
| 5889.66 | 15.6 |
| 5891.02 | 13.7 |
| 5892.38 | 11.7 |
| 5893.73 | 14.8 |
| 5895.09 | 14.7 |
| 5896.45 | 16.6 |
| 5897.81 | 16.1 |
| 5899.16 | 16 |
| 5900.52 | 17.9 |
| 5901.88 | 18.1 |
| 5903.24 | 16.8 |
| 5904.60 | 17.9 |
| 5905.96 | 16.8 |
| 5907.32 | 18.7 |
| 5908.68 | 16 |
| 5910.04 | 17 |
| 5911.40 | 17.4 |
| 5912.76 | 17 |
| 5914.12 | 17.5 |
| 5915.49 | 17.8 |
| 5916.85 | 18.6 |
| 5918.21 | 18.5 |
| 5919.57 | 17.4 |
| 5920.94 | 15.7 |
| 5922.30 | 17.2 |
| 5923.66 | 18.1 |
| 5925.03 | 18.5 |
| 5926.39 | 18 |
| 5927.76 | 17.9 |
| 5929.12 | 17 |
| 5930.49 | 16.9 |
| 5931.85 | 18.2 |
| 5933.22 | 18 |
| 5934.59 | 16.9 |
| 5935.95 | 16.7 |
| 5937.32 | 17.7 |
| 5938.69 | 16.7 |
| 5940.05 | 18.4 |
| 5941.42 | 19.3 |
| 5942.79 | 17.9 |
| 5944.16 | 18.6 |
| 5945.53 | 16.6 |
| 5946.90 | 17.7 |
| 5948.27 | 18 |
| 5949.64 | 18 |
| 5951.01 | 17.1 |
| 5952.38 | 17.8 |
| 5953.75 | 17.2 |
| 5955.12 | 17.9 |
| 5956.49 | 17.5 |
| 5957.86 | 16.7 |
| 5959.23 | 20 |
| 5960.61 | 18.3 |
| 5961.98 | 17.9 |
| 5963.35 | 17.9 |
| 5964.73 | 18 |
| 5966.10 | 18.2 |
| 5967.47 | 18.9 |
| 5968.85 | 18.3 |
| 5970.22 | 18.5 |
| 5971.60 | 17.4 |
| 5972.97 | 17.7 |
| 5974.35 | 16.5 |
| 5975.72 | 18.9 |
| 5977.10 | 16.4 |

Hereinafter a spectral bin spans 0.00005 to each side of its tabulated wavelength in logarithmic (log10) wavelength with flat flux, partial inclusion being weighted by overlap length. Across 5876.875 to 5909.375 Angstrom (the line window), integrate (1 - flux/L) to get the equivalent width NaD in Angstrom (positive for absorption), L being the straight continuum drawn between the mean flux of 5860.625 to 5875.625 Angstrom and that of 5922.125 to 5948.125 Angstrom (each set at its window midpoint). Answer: 2.6 Angstrom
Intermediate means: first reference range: 18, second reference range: 17.7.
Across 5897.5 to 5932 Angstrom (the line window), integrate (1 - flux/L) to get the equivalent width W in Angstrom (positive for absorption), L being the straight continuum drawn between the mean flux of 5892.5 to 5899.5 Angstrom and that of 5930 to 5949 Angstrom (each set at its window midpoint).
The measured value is -2.3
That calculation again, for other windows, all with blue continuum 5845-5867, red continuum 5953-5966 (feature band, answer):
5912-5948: 0.92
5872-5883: 0.29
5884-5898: 2.39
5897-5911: 0.87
